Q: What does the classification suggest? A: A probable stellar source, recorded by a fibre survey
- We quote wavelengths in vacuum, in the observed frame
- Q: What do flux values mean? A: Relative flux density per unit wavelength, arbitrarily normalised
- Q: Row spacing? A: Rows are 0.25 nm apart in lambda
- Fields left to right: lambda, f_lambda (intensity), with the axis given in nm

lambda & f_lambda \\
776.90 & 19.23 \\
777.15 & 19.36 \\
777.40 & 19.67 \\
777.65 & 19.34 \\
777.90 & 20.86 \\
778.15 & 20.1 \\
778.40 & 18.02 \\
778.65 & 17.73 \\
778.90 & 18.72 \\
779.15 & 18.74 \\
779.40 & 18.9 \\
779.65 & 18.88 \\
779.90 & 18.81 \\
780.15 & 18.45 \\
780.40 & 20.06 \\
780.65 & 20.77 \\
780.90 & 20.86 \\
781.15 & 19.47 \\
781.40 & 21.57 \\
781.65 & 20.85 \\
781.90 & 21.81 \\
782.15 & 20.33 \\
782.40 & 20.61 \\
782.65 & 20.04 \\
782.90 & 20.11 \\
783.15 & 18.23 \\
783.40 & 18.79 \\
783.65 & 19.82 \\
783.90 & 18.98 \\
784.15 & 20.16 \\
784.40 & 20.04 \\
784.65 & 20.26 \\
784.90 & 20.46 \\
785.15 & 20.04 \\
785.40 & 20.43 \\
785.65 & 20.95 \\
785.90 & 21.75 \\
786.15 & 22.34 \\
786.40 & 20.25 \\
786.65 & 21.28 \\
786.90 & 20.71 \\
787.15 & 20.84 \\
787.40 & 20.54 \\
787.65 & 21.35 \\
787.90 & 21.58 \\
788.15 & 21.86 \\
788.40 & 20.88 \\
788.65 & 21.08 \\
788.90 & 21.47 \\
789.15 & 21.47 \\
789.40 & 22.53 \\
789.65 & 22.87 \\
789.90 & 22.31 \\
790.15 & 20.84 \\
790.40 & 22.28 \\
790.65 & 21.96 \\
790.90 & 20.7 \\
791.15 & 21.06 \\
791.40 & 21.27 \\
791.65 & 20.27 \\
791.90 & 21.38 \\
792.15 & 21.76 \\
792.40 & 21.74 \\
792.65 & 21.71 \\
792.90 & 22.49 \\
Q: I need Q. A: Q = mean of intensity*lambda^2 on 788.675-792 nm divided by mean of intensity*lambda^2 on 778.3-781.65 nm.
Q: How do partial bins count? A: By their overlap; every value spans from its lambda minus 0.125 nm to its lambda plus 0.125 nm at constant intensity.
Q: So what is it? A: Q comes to 1.14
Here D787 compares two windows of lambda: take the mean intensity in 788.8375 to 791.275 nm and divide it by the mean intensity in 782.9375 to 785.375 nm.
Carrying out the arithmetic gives 1.10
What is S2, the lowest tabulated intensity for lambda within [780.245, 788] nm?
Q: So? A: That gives 18.23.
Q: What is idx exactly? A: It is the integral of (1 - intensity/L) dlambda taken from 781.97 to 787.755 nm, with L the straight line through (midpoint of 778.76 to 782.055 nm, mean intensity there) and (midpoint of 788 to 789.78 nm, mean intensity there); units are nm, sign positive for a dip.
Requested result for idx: 0.13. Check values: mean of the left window 19.8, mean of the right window 21.7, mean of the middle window 20.4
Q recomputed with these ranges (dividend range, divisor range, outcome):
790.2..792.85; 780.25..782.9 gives 1.07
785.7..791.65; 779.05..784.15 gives 1.10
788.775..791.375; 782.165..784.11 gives 1.13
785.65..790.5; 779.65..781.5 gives 1.10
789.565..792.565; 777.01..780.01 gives 1.16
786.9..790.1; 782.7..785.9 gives 1.09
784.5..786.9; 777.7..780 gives 1.12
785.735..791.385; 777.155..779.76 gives 1.15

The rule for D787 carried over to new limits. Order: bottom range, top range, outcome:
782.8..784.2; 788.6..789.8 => 1.14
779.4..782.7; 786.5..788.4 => 1.05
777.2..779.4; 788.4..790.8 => 1.14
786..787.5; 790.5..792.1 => 1.01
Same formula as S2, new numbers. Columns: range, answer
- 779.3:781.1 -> 18.45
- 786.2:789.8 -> 20.25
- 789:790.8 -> 20.84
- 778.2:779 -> 17.73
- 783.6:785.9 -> 18.98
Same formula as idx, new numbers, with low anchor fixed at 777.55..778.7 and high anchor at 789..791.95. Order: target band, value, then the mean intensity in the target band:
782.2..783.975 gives 0.06 nm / 19.6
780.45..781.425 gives -0.03 nm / 20.5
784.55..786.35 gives -0.02 nm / 20.9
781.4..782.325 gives -0.05 nm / 21.1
